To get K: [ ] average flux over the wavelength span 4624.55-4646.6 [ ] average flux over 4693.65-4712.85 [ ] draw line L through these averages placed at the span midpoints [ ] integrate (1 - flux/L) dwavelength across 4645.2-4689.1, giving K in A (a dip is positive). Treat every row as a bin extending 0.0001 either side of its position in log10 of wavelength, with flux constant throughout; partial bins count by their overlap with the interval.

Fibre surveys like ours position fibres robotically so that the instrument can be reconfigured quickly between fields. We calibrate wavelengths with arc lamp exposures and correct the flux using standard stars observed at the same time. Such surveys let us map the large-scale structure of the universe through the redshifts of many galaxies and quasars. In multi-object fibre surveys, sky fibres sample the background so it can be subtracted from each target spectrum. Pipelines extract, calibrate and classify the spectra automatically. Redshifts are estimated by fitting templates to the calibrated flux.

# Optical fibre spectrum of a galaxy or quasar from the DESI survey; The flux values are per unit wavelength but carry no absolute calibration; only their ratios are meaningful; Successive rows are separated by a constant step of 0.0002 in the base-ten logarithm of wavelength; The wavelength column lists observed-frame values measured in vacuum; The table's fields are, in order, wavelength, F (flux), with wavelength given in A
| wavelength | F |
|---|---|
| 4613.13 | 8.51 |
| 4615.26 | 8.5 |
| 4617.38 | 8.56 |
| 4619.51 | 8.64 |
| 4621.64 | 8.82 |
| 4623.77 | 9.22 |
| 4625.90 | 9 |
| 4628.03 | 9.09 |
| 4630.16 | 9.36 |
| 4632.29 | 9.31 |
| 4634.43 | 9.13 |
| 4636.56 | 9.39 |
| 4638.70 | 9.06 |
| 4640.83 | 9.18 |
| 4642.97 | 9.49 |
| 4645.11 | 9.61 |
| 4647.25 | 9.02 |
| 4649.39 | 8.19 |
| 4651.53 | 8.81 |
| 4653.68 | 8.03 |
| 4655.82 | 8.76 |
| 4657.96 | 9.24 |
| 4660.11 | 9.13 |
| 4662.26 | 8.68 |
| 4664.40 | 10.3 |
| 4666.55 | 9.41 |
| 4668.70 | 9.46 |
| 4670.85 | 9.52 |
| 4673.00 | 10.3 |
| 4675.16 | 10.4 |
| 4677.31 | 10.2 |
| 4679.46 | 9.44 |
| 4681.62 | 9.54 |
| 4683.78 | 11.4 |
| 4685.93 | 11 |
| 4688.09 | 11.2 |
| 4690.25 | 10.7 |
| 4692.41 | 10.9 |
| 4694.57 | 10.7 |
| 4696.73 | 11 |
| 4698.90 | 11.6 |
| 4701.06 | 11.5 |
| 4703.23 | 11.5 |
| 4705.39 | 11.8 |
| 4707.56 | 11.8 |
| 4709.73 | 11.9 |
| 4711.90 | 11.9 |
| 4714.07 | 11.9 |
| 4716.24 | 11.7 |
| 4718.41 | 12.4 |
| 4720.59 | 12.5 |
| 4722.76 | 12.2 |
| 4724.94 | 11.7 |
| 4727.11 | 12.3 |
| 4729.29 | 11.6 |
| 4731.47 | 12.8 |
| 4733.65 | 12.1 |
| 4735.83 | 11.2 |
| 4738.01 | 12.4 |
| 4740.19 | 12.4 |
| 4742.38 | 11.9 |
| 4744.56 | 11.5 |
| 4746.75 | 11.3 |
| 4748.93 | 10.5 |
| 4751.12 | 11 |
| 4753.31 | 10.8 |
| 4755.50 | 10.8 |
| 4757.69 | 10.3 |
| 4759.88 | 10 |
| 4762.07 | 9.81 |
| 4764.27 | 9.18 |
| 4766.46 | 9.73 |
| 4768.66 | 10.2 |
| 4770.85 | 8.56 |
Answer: 3.1 A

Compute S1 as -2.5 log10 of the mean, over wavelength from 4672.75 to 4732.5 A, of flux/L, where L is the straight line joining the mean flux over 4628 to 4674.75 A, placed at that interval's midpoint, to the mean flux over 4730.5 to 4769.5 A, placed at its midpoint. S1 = -0.12 mag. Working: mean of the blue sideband 9.22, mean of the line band 11.4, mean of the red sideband 11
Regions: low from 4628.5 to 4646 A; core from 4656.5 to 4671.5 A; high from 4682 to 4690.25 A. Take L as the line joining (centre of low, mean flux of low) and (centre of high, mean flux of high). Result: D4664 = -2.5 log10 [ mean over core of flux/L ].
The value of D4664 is 0.10 mag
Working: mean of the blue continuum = 9.31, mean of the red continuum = 11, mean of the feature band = 9.37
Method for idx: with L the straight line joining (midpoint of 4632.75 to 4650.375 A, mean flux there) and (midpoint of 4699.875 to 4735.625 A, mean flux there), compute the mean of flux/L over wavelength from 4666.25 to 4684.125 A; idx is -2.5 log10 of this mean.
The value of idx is 0.049 mag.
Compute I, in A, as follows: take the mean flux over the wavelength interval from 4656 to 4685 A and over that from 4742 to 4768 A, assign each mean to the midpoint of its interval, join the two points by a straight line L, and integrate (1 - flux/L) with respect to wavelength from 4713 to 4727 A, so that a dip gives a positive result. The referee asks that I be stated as -2.6 A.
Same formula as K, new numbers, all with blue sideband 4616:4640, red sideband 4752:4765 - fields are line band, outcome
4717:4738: -4.6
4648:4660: 0.8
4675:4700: -2.9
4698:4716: -3.7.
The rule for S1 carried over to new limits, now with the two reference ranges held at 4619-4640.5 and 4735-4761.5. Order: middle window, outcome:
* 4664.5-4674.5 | 0.00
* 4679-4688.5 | -0.05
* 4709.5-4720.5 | -0.14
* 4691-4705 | -0.09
